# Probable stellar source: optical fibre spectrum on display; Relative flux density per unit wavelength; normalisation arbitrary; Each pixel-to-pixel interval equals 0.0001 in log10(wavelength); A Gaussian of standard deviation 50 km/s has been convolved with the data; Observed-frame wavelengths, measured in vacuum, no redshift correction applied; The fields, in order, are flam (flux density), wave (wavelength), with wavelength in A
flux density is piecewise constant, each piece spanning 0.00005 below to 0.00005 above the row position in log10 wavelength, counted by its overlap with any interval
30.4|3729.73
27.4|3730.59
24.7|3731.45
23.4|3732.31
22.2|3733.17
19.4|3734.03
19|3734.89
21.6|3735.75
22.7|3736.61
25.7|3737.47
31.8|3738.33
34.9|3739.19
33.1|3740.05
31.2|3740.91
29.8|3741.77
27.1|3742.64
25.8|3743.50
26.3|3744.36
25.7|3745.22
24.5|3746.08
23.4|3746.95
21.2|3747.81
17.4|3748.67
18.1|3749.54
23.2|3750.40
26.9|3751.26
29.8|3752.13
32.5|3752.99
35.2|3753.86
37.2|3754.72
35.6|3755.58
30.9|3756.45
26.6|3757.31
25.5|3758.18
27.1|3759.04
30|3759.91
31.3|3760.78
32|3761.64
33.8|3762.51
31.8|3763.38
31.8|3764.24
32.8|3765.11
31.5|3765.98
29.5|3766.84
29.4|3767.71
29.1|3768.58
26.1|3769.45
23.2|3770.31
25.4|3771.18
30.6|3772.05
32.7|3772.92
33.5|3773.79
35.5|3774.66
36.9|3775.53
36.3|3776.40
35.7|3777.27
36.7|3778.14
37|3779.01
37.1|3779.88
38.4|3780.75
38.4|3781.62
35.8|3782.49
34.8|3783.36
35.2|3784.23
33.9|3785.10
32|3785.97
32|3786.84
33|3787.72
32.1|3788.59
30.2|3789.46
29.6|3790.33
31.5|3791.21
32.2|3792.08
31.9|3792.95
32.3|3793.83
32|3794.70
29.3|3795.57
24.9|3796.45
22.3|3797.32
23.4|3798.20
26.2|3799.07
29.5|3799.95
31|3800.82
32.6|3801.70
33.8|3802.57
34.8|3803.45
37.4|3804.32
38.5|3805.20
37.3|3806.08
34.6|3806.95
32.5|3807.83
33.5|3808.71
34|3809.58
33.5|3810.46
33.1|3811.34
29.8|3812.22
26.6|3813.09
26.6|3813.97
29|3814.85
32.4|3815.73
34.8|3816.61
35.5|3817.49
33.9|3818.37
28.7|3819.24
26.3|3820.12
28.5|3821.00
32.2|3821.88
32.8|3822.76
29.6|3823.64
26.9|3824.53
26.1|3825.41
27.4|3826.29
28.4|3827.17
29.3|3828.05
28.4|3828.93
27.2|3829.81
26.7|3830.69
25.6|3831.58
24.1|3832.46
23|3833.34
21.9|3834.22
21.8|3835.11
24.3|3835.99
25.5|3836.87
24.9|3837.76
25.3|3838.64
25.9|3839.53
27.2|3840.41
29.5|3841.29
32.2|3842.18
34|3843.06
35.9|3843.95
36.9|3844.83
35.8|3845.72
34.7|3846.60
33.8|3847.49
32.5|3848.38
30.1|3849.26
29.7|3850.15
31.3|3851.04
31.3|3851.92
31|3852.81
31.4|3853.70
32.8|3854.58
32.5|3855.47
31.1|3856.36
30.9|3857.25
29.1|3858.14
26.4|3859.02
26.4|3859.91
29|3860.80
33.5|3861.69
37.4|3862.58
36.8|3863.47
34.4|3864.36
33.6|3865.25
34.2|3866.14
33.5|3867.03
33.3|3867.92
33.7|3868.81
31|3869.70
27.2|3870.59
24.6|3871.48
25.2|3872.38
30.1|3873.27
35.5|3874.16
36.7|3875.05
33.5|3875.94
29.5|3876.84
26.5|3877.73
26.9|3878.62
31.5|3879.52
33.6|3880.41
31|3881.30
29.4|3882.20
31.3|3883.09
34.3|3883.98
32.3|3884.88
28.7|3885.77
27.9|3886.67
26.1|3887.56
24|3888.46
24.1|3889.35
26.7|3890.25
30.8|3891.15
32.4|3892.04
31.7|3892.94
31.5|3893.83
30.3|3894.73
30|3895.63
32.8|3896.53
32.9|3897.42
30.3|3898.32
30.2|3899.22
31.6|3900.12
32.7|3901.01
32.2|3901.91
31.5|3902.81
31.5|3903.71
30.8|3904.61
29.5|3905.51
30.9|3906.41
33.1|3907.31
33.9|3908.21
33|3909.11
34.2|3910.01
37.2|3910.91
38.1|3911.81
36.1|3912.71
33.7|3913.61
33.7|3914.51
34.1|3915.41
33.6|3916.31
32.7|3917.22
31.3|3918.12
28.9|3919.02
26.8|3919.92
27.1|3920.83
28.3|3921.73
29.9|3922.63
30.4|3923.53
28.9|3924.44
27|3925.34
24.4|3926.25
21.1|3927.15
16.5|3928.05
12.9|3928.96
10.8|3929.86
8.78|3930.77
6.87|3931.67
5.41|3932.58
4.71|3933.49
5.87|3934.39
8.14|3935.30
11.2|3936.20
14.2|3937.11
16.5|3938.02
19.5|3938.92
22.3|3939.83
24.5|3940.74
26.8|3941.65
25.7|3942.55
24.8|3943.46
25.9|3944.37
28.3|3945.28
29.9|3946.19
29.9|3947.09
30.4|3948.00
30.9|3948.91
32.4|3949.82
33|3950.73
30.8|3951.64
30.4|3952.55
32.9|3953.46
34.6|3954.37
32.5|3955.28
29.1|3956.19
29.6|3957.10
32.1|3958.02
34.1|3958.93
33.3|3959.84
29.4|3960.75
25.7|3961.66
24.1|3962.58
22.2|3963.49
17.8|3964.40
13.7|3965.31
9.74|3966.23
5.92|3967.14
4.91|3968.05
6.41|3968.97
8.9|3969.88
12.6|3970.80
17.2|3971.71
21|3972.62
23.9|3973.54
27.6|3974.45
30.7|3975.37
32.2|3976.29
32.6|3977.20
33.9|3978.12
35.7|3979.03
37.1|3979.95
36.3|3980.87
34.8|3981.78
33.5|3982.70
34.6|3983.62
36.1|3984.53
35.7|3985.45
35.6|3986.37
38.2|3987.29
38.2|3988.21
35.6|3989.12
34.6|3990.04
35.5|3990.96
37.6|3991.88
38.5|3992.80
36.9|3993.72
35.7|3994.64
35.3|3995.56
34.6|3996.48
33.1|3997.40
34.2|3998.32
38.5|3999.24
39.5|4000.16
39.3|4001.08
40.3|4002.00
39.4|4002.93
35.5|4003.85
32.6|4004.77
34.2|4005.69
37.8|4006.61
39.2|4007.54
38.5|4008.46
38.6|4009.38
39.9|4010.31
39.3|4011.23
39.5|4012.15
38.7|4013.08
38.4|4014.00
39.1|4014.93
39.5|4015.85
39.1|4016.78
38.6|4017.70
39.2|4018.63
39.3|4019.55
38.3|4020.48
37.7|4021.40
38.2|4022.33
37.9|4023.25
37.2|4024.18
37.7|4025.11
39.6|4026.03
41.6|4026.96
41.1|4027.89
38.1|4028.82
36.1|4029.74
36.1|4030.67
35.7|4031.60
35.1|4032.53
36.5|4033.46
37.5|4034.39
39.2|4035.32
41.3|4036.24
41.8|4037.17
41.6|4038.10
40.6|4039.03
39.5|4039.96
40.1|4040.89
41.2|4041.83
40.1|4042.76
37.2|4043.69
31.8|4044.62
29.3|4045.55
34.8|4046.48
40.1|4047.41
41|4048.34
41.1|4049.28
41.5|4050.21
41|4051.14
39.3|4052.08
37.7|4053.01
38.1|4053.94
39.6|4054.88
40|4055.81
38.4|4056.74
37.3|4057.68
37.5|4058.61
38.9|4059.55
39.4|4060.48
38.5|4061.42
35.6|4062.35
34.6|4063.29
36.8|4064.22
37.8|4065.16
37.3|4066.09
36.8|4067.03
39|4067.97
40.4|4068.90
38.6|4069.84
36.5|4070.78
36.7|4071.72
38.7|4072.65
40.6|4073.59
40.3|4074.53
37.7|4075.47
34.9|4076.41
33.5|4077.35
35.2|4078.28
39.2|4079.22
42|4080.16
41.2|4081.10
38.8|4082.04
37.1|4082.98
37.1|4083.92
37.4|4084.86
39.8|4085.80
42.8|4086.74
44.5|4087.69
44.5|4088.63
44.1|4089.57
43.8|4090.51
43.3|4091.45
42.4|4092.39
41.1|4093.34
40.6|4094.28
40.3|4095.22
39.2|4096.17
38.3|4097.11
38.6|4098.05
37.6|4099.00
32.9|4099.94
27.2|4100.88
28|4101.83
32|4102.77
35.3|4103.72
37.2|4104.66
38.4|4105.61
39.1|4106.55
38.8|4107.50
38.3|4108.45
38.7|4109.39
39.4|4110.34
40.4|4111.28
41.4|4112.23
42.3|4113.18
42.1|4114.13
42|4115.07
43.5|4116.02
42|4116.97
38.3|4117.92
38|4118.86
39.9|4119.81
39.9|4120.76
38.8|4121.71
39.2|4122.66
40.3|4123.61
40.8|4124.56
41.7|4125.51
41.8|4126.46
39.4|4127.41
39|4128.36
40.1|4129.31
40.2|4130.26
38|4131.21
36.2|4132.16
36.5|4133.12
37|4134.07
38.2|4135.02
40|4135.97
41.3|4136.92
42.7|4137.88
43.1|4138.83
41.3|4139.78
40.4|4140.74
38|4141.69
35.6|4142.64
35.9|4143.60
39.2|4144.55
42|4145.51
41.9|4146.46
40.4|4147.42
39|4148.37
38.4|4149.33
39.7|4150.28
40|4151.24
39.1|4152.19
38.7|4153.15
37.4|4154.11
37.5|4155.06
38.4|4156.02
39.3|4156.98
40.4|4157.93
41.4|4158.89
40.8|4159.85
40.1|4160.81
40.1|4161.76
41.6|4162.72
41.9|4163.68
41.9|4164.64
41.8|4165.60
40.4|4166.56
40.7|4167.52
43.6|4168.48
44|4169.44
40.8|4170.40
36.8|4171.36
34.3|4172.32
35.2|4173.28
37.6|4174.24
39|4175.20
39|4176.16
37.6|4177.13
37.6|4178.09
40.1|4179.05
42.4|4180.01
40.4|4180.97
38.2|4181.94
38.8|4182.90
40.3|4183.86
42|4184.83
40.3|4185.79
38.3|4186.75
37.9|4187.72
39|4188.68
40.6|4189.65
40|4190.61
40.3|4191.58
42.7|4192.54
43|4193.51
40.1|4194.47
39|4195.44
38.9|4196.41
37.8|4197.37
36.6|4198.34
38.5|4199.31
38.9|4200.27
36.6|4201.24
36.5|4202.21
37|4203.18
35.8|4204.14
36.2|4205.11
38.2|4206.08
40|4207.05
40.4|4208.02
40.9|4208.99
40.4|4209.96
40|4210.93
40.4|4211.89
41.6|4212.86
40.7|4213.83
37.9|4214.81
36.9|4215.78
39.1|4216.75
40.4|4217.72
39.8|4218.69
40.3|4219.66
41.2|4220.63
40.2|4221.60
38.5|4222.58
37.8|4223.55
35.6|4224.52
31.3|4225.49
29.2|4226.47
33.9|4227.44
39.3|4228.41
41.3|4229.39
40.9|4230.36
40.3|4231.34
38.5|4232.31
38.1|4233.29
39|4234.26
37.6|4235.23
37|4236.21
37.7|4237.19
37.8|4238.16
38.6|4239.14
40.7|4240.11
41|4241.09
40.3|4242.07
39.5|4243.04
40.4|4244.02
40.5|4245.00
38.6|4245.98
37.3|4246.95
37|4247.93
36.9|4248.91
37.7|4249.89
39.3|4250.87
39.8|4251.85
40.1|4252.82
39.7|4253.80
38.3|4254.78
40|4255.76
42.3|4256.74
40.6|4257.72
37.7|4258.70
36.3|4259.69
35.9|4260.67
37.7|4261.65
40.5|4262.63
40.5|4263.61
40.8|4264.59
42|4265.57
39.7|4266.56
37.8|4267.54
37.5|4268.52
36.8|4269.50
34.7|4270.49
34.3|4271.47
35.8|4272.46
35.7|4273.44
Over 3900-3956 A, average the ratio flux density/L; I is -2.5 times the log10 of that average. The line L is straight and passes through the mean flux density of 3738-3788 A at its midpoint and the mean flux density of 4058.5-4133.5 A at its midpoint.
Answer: 0.30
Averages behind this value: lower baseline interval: 30.8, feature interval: 26.4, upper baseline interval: 38.8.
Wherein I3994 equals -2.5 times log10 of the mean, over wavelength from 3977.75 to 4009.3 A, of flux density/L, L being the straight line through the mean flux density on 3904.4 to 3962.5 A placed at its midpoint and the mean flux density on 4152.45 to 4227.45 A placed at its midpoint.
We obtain -0.23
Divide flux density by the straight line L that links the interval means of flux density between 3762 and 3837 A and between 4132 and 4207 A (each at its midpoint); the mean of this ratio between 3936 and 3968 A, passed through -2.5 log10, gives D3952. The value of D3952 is 0.329 mag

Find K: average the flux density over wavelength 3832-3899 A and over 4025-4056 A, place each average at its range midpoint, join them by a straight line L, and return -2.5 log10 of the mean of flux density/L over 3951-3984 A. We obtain 0.332 mag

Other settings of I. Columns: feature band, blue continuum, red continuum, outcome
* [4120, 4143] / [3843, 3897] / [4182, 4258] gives -0.07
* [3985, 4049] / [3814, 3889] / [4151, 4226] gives -0.10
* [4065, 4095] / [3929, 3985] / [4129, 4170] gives -0.16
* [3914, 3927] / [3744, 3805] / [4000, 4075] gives 0.18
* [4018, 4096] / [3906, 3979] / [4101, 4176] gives -0.17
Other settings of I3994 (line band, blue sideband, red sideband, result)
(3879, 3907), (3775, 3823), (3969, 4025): 0.106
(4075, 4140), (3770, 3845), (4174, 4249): -0.069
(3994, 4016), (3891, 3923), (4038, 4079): -0.047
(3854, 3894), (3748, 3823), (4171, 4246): 0.075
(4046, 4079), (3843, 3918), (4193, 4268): -0.083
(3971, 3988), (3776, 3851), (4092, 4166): 0.113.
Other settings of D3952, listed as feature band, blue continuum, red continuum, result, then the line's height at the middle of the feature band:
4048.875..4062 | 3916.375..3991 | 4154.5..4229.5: -0.25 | 31.1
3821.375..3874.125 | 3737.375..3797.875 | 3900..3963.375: -0.05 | 28.7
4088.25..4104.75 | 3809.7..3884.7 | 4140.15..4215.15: -0.03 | 37.2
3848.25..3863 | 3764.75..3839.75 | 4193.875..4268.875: 0.02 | 31.7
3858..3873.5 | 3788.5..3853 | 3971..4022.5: 0.01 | 31.5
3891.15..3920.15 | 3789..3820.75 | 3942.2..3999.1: -0.08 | 29.9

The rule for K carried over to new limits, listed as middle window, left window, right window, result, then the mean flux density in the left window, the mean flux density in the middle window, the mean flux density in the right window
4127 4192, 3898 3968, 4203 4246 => -0.11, 25.9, 39.5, 38.7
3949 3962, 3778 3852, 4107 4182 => 0.10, 30.8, 31.5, 39.7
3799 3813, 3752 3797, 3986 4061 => -0.01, 32.1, 33.3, 38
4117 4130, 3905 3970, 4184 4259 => -0.17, 24.7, 39.9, 38.9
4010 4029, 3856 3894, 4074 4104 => -0.09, 30.6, 39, 38.5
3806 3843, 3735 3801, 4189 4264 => 0.08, 30.1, 28.9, 38.8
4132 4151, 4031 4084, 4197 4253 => -0.03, 38.2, 39.4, 38.5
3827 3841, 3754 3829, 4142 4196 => 0.26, 31.6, 25.6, 39.7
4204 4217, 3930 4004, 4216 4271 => -0.06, 27.2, 39.2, 38.6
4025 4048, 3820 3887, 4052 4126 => -0.04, 30.1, 38.2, 38.8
